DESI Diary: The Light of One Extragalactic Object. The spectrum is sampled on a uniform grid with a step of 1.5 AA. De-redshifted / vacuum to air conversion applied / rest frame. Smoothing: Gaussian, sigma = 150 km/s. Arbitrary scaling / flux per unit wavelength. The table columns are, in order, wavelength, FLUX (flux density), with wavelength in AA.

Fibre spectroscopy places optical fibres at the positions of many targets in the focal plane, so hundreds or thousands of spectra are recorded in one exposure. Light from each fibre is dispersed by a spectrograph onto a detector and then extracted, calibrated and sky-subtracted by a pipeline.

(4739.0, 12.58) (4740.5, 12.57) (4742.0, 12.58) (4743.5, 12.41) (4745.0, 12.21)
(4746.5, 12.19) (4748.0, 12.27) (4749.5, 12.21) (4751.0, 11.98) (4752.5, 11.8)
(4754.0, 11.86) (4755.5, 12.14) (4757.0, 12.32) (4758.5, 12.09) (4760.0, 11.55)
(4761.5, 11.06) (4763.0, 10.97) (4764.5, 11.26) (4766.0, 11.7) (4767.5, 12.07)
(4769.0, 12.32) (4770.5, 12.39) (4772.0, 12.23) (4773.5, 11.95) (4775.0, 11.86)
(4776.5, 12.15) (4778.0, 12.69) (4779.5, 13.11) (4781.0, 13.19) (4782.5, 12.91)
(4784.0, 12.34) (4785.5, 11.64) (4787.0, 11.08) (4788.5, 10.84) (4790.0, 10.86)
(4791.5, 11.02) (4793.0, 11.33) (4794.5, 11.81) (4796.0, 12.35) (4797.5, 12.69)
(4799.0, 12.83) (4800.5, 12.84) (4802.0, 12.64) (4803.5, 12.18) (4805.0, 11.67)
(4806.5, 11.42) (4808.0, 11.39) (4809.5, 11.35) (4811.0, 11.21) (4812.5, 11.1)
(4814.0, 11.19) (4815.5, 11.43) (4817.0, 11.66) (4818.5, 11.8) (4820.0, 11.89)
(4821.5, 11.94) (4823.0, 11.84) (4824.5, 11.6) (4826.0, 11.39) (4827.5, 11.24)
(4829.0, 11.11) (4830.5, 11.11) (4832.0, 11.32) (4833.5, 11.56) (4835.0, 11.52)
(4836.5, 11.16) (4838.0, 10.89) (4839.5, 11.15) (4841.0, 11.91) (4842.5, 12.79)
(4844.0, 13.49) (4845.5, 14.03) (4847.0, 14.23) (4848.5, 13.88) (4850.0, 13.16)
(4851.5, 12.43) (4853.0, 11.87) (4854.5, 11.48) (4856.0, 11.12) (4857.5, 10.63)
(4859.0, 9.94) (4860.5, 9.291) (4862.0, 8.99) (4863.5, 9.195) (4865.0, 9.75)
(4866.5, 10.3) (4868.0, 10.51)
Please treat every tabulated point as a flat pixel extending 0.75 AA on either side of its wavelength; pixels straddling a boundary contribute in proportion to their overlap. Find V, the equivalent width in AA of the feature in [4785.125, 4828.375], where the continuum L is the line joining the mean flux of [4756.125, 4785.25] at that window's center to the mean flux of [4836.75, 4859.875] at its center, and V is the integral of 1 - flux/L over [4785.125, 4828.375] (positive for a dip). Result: 1.68 AA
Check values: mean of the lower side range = 12.1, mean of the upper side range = 12.2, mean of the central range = 11.7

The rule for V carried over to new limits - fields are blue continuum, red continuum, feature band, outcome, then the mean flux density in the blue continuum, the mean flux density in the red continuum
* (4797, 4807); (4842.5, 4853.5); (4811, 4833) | 2.2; 12.3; 13.3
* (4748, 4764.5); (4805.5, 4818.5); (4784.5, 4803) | -0.5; 11.8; 11.4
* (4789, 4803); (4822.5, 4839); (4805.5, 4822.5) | 0.2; 12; 11.3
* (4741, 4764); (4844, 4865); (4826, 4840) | 0.5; 12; 11.6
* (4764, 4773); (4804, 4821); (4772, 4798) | -0.4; 12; 11.5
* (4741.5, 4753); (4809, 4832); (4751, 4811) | -0.4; 12.2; 11.5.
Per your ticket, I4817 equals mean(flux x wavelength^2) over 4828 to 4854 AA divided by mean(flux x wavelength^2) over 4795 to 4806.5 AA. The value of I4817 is 1.00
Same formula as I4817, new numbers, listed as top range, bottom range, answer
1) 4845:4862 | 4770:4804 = 1.00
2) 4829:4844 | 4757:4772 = 1.01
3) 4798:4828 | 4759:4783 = 0.99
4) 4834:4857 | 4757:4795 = 1.07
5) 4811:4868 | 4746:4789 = 0.98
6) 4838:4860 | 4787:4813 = 1.06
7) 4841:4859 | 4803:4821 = 1.10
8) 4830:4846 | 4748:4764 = 1.04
